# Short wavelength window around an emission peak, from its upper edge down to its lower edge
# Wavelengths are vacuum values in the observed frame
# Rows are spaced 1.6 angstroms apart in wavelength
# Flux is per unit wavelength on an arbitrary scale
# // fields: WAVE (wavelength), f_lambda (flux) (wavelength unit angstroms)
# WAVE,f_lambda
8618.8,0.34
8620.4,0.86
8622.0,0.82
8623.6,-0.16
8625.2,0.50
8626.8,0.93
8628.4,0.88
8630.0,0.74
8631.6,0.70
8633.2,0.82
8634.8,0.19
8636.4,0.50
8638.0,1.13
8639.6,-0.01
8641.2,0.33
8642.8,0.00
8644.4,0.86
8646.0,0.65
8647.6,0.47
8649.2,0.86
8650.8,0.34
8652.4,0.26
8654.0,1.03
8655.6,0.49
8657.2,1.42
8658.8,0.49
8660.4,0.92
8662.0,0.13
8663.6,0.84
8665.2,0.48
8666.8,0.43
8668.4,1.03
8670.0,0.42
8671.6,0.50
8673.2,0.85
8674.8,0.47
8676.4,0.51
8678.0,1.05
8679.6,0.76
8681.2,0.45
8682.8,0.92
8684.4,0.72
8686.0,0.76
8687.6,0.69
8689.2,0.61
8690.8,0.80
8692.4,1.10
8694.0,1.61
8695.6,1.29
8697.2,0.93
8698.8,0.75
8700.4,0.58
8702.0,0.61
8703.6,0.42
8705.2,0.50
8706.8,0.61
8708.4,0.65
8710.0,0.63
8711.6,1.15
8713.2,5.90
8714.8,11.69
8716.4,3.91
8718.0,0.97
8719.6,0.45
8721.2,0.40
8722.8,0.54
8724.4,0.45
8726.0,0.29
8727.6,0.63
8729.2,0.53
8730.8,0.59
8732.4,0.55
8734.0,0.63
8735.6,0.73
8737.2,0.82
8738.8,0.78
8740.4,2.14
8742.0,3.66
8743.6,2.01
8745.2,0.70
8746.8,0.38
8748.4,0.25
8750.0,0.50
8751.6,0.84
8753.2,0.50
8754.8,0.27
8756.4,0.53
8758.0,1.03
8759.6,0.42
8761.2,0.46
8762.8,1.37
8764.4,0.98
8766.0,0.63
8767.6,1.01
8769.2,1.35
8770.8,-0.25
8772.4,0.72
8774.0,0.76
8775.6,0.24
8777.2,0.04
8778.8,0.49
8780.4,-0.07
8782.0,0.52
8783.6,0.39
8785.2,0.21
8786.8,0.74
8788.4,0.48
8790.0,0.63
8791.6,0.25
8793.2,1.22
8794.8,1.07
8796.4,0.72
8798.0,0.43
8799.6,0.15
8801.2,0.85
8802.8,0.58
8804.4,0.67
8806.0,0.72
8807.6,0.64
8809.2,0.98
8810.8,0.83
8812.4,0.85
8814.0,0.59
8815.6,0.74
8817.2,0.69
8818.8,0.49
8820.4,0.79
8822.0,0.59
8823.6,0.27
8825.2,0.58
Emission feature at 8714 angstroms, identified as H-alpha 6563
